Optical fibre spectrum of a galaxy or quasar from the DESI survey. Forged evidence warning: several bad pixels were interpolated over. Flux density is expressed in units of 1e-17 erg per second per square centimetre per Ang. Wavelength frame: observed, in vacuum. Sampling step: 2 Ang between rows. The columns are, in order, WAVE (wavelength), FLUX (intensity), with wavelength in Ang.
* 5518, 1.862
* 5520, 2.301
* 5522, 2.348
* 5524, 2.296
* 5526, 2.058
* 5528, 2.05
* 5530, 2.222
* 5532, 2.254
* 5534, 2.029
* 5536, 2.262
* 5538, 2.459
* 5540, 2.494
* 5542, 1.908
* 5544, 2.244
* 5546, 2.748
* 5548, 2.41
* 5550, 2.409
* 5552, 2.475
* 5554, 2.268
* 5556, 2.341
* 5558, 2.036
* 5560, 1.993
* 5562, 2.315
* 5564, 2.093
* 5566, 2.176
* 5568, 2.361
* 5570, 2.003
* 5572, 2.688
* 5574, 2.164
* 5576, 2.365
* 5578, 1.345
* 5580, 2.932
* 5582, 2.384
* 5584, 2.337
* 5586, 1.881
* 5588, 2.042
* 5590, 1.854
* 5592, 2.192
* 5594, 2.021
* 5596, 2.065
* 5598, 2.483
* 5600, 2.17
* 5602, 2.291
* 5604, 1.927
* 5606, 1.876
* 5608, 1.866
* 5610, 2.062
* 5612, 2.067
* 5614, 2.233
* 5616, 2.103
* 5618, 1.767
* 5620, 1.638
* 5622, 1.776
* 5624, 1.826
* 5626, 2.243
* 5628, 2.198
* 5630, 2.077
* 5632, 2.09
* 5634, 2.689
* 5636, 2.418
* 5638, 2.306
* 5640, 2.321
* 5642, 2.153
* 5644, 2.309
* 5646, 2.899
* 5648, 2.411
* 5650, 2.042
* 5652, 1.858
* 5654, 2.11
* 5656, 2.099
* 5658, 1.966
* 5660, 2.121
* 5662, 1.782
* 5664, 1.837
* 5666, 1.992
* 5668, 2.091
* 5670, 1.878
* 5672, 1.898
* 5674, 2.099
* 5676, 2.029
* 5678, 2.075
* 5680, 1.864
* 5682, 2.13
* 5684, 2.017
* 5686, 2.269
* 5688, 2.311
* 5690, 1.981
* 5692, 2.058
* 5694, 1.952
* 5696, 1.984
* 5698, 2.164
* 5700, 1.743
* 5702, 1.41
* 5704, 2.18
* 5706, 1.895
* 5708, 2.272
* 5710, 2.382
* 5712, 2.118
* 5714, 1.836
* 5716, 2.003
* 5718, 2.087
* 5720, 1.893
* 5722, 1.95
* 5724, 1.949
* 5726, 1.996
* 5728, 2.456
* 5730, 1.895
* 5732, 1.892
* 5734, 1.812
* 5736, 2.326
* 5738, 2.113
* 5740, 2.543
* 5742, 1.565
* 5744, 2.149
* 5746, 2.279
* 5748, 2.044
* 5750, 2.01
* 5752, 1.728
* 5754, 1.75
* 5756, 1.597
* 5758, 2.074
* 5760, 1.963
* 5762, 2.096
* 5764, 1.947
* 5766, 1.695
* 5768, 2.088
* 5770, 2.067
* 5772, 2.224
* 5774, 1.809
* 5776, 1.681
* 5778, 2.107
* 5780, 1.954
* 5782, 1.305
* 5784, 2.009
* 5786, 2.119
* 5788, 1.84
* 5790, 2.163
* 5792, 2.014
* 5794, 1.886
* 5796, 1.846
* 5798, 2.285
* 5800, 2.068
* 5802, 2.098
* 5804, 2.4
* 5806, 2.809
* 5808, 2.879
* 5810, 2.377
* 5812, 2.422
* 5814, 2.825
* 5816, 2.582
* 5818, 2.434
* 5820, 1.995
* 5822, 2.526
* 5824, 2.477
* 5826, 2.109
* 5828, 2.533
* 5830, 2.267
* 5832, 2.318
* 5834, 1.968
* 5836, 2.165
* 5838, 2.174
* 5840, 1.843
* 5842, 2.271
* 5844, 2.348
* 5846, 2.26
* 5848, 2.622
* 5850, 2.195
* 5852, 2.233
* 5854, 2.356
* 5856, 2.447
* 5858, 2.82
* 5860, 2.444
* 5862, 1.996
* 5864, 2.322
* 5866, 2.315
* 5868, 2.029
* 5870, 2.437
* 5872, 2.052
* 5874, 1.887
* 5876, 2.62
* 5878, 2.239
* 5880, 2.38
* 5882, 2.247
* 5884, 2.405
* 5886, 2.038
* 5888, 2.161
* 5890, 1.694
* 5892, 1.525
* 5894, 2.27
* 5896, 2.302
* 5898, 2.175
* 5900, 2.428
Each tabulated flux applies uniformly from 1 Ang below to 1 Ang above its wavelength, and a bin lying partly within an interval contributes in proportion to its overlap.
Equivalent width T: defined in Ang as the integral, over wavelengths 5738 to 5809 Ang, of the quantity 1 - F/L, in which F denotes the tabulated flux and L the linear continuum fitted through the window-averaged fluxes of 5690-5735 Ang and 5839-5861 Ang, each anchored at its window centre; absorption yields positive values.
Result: 4.0 Ang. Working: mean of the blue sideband 2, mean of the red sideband 2.35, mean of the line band 2.03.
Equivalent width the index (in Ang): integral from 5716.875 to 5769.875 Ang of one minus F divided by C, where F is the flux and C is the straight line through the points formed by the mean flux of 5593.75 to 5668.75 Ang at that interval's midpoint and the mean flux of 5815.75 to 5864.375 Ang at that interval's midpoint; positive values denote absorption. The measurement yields 5.2 Ang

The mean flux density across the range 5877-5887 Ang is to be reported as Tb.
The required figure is 2.26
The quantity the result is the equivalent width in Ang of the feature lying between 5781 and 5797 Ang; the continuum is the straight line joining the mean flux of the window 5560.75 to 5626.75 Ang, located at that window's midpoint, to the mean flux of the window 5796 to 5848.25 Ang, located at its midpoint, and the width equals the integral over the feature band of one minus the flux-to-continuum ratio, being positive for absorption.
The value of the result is 2.81 Ang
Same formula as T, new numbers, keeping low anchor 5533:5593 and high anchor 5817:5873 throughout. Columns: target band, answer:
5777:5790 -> 2.1 Ang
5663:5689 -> 2.5 Ang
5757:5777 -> 2.7 Ang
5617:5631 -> 2.0 Ang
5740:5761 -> 3.0 Ang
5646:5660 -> 0.7 Ang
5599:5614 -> 1.3 Ang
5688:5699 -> 1.0 Ang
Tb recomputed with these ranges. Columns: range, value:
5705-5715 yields 2.1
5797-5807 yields 2.33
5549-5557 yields 2.37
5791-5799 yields 2.01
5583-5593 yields 2.06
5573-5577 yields 2.26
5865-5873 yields 2.21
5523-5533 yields 2.18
